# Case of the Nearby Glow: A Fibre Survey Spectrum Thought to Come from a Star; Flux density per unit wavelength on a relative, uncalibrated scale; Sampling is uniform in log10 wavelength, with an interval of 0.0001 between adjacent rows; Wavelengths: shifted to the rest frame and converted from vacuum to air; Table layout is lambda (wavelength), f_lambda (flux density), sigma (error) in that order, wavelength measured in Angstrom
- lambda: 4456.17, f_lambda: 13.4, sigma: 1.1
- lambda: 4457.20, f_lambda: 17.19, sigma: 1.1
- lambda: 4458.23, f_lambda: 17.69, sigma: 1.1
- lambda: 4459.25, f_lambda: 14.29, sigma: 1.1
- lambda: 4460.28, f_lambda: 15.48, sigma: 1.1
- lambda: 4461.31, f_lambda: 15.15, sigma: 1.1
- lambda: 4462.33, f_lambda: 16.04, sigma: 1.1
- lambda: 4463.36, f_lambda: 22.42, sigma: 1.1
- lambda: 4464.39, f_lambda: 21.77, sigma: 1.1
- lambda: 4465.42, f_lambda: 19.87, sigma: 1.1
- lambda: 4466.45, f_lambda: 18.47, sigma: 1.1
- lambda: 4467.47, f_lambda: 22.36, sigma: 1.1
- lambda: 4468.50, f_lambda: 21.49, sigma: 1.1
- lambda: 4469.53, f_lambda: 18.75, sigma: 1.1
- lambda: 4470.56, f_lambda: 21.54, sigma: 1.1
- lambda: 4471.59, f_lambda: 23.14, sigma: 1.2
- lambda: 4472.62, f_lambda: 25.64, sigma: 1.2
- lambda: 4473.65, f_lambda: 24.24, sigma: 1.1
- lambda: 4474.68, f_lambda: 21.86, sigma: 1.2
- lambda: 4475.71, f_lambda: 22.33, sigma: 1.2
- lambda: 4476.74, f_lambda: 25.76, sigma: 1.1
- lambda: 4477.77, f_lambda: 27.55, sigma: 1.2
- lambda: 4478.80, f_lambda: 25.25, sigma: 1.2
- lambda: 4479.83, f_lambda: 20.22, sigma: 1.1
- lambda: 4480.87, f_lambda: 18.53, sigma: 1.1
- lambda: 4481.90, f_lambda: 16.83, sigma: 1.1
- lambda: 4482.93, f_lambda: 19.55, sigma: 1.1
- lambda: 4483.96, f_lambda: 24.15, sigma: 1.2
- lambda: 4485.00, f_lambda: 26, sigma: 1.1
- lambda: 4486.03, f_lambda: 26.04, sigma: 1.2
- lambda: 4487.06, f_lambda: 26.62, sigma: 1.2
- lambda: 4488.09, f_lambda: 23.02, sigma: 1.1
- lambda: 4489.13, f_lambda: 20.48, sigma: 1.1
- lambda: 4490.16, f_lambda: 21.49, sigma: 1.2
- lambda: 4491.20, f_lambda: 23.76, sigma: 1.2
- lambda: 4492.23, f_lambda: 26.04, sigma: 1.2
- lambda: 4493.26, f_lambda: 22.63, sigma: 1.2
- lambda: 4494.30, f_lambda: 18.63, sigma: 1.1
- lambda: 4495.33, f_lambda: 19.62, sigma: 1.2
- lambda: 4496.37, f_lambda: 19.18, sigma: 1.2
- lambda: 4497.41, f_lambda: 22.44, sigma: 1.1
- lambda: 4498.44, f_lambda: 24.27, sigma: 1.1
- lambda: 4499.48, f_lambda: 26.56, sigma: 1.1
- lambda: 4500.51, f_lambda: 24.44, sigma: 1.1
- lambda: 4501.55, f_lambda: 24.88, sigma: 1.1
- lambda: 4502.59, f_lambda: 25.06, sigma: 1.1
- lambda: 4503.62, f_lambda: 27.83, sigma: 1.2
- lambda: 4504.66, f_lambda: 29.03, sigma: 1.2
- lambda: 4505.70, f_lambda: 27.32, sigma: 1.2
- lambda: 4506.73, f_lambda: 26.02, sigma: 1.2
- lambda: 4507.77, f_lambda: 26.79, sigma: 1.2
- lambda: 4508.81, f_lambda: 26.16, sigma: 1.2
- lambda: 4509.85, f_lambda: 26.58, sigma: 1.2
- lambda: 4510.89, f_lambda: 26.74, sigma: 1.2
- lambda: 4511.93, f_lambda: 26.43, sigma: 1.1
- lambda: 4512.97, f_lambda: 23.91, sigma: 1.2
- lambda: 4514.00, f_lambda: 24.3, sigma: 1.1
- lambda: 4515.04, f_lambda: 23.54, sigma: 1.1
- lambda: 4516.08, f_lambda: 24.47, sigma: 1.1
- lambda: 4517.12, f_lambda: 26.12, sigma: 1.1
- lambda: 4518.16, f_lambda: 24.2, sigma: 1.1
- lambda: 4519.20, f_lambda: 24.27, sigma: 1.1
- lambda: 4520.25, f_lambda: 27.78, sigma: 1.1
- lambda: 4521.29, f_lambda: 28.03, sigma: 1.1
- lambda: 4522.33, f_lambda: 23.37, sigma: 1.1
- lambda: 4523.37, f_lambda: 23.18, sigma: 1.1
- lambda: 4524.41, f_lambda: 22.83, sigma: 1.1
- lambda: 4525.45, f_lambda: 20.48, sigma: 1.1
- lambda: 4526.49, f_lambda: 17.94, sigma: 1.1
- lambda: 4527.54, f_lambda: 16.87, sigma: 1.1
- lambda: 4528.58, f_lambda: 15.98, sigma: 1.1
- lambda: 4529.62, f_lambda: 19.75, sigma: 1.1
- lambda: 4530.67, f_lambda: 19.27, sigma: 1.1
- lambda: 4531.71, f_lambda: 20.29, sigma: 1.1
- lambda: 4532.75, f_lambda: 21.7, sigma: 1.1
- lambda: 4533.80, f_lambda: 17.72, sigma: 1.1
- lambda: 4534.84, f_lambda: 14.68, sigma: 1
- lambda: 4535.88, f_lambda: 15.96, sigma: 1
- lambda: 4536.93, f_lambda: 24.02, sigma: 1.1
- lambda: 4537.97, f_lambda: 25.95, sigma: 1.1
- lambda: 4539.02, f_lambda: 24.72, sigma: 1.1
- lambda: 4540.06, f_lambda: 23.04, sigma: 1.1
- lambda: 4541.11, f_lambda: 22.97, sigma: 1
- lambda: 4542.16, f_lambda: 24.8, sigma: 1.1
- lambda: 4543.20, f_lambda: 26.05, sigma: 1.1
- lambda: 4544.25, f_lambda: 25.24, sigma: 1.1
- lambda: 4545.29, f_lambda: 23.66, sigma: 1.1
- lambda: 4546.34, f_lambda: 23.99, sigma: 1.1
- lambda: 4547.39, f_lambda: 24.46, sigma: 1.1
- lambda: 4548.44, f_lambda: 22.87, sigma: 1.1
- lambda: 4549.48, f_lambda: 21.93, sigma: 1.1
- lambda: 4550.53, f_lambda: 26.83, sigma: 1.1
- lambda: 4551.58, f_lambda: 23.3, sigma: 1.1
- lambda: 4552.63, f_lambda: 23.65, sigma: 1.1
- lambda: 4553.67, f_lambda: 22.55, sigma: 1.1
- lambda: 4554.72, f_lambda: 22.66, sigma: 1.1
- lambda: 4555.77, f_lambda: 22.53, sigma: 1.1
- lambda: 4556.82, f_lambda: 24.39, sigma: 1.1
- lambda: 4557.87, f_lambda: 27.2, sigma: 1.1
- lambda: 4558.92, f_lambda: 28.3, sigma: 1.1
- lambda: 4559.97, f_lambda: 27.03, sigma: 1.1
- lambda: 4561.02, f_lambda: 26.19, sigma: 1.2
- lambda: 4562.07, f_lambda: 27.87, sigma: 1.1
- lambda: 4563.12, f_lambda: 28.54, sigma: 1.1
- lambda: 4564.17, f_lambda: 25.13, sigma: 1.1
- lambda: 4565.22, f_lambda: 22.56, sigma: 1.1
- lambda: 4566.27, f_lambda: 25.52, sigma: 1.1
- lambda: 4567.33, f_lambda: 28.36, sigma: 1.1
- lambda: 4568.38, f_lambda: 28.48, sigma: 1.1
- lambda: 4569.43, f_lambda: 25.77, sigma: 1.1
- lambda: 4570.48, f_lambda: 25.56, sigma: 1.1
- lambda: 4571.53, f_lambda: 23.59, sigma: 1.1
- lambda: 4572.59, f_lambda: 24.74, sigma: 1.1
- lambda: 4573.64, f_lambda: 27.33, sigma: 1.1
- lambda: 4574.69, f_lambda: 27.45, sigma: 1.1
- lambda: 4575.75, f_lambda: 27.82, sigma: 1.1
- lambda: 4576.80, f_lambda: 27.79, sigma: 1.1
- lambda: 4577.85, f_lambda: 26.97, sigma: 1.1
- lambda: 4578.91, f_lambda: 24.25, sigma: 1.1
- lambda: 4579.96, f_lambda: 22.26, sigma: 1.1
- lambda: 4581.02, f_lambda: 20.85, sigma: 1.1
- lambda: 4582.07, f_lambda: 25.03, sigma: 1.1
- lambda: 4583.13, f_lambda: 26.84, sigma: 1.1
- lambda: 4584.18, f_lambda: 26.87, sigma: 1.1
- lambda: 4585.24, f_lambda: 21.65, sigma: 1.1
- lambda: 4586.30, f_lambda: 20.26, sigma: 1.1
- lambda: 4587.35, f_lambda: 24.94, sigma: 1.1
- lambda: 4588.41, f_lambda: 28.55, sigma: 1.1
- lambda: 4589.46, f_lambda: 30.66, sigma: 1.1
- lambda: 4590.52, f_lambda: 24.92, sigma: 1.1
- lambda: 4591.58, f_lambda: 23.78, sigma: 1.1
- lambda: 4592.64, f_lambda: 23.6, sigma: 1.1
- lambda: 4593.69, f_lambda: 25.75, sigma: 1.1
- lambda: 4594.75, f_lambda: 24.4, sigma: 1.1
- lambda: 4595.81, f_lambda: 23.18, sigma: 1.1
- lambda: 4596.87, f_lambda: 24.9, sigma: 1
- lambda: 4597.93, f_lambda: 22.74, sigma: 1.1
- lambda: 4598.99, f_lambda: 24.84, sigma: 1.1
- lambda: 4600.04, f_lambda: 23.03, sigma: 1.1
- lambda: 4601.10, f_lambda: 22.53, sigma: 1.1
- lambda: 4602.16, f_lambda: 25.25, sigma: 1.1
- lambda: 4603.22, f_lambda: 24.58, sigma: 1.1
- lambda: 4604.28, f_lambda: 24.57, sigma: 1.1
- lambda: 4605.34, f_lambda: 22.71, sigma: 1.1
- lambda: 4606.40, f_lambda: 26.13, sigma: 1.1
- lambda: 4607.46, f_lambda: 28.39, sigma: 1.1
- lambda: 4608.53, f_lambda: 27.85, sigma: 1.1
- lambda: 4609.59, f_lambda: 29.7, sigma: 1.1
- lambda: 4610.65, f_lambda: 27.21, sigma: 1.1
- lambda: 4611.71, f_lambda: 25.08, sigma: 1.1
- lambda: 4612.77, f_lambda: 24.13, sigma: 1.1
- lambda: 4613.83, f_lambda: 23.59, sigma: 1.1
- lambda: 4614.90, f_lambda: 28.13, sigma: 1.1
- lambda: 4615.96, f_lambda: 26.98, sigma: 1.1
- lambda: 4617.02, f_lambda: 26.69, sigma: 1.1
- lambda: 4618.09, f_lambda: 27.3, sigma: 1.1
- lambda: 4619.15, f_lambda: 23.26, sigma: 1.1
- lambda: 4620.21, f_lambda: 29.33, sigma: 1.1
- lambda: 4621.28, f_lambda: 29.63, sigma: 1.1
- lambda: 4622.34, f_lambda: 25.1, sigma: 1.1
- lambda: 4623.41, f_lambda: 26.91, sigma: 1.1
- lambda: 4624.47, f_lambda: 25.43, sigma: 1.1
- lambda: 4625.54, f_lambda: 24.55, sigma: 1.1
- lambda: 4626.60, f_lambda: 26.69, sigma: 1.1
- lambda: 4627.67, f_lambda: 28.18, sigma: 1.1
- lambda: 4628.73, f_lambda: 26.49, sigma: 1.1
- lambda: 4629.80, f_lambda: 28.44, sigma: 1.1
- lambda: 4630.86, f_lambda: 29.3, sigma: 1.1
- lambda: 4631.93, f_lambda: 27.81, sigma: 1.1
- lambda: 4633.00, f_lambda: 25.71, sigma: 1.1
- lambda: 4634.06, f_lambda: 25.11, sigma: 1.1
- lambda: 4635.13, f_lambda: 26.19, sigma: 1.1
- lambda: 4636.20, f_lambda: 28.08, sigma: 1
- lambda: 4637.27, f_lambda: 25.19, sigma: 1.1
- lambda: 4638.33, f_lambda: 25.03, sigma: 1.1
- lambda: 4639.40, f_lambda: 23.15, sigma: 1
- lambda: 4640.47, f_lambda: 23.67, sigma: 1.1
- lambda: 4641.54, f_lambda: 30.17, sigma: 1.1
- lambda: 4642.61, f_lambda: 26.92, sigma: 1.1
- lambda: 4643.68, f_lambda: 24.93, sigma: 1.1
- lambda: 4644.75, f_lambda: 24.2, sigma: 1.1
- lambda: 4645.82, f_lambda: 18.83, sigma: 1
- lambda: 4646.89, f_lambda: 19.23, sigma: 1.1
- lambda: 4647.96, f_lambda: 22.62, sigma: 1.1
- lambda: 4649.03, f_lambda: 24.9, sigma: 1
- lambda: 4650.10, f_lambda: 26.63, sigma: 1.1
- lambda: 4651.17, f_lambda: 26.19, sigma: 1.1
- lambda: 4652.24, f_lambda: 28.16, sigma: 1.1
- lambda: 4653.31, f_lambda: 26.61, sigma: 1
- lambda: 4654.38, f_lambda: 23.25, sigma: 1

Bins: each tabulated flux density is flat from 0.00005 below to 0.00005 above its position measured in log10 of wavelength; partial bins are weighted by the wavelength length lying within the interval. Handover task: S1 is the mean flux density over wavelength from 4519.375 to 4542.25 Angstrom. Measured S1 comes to 21.4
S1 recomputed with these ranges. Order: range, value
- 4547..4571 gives 25.3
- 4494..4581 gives 24.1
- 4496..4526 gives 25.1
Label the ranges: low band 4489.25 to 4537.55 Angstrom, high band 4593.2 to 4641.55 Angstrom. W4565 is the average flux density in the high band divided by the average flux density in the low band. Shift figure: 1.12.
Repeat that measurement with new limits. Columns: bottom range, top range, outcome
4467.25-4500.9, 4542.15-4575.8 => 1.11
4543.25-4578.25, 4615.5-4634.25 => 1.05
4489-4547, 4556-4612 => 1.10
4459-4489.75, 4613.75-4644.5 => 1.23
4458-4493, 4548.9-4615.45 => 1.17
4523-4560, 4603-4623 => 1.18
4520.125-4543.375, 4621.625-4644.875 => 1.23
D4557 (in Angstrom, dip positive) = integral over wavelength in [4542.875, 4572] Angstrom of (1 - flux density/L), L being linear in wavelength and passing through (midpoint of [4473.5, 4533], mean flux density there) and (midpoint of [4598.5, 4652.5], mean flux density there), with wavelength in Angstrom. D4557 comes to -0.8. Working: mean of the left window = 23.4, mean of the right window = 25.8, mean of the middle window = 25.2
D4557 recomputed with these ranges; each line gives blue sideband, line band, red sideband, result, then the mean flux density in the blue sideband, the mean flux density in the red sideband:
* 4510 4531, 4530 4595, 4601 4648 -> -0.64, 23.1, 25.9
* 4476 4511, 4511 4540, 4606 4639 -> 2.82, 23.9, 26.7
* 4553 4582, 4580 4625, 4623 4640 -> 1.13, 25.6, 26.4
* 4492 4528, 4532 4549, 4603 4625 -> 1.55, 24.2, 26.3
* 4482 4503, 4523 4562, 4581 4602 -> 2.01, 23.1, 24.6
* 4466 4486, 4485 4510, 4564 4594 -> -1.44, 22.4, 25.4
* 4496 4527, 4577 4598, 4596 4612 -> 0.40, 24.8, 25.3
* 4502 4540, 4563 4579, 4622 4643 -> -0.99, 23.3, 26.4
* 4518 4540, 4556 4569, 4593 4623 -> -1.89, 21.4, 25.6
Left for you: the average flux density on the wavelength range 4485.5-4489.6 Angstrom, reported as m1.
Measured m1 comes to 24.1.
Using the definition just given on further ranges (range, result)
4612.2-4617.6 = 25.9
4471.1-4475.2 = 23.7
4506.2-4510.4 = 26.4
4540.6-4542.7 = 23.9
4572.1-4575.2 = 26.6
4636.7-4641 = 24.3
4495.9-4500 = 23.2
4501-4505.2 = 26.7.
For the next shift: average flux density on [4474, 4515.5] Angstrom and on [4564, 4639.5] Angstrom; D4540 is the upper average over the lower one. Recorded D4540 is 1.1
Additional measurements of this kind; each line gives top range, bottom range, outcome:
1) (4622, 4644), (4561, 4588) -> 1.03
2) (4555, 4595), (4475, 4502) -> 1.12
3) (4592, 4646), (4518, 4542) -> 1.20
